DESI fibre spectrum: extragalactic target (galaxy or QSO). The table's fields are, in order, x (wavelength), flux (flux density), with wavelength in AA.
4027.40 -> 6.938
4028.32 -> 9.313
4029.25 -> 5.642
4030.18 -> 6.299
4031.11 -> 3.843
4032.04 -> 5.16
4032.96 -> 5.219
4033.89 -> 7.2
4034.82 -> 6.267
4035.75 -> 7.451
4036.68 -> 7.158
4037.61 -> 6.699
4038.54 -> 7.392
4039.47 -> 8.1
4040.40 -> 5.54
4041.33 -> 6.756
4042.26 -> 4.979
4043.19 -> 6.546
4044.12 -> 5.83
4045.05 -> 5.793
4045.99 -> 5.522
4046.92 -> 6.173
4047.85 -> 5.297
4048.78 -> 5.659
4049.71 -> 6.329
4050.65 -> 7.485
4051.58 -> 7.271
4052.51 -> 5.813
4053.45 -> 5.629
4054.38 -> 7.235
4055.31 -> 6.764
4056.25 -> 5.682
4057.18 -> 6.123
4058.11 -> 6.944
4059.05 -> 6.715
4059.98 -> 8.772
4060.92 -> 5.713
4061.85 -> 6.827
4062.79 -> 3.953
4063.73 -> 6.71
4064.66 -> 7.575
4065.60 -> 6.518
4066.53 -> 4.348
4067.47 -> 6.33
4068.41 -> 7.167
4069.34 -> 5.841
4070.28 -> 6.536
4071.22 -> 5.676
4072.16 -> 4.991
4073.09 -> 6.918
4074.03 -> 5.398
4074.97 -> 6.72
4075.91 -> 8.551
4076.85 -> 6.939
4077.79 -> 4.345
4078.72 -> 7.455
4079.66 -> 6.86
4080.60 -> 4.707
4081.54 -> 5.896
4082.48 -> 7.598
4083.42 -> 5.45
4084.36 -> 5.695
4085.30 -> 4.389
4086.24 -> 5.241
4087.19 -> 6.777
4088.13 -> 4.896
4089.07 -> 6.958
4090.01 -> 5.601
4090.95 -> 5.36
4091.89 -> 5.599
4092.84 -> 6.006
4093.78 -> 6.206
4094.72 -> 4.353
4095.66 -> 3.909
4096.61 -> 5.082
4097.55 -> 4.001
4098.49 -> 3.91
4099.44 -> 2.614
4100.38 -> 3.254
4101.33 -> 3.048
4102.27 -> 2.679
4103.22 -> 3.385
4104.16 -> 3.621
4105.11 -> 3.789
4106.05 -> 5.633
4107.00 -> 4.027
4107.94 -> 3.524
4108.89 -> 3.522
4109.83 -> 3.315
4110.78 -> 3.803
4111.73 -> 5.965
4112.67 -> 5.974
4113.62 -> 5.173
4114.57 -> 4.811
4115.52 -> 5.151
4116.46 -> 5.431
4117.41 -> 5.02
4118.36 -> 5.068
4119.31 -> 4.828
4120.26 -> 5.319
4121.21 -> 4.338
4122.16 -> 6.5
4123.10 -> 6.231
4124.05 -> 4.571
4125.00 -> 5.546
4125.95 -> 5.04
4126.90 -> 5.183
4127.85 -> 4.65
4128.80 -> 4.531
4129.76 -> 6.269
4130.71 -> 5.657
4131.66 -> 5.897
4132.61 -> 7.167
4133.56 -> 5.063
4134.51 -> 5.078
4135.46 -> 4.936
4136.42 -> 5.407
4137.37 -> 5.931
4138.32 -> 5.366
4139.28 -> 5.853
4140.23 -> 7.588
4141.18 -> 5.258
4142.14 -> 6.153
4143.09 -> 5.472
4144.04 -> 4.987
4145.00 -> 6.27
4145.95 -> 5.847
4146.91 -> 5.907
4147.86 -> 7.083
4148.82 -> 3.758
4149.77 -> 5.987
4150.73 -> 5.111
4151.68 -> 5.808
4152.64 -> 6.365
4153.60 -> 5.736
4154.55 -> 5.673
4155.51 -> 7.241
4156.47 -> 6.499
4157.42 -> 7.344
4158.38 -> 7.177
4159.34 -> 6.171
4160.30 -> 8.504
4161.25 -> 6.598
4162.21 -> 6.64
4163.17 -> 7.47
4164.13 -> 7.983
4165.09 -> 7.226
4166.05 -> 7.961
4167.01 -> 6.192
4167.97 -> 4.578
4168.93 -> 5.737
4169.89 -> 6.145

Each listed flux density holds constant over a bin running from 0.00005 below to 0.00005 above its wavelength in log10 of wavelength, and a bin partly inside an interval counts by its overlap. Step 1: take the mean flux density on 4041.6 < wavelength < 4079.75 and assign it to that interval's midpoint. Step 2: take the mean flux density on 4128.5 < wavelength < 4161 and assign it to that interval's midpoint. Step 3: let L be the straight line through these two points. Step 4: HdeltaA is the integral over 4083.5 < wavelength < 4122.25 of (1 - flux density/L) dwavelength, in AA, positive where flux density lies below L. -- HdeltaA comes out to 8.98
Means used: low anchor 6.29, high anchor 5.99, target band 4.71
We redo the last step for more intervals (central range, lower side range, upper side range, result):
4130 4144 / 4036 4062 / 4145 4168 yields 1.56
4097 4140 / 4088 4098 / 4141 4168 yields 6.98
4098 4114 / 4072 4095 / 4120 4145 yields 5.07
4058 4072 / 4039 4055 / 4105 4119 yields -1.23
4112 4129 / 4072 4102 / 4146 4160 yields 1.75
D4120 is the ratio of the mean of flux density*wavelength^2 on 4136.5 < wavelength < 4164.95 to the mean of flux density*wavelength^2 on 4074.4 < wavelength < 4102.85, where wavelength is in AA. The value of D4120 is 1.2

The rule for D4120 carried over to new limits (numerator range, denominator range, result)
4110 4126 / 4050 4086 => 0.84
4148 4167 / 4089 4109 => 1.57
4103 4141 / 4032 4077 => 0.83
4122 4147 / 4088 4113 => 1.29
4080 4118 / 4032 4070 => 0.77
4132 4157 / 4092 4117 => 1.37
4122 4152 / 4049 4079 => 0.91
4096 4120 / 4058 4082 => 0.69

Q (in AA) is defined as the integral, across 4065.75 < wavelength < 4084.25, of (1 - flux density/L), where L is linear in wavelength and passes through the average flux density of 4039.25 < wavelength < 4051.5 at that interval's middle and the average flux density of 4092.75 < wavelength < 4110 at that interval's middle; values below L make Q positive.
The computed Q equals -4.50 AA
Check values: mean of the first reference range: 6.15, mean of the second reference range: 3.96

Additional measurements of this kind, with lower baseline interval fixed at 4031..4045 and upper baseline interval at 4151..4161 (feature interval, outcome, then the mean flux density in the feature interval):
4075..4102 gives 4.5 AA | 5.38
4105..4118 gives 3.7 AA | 4.68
